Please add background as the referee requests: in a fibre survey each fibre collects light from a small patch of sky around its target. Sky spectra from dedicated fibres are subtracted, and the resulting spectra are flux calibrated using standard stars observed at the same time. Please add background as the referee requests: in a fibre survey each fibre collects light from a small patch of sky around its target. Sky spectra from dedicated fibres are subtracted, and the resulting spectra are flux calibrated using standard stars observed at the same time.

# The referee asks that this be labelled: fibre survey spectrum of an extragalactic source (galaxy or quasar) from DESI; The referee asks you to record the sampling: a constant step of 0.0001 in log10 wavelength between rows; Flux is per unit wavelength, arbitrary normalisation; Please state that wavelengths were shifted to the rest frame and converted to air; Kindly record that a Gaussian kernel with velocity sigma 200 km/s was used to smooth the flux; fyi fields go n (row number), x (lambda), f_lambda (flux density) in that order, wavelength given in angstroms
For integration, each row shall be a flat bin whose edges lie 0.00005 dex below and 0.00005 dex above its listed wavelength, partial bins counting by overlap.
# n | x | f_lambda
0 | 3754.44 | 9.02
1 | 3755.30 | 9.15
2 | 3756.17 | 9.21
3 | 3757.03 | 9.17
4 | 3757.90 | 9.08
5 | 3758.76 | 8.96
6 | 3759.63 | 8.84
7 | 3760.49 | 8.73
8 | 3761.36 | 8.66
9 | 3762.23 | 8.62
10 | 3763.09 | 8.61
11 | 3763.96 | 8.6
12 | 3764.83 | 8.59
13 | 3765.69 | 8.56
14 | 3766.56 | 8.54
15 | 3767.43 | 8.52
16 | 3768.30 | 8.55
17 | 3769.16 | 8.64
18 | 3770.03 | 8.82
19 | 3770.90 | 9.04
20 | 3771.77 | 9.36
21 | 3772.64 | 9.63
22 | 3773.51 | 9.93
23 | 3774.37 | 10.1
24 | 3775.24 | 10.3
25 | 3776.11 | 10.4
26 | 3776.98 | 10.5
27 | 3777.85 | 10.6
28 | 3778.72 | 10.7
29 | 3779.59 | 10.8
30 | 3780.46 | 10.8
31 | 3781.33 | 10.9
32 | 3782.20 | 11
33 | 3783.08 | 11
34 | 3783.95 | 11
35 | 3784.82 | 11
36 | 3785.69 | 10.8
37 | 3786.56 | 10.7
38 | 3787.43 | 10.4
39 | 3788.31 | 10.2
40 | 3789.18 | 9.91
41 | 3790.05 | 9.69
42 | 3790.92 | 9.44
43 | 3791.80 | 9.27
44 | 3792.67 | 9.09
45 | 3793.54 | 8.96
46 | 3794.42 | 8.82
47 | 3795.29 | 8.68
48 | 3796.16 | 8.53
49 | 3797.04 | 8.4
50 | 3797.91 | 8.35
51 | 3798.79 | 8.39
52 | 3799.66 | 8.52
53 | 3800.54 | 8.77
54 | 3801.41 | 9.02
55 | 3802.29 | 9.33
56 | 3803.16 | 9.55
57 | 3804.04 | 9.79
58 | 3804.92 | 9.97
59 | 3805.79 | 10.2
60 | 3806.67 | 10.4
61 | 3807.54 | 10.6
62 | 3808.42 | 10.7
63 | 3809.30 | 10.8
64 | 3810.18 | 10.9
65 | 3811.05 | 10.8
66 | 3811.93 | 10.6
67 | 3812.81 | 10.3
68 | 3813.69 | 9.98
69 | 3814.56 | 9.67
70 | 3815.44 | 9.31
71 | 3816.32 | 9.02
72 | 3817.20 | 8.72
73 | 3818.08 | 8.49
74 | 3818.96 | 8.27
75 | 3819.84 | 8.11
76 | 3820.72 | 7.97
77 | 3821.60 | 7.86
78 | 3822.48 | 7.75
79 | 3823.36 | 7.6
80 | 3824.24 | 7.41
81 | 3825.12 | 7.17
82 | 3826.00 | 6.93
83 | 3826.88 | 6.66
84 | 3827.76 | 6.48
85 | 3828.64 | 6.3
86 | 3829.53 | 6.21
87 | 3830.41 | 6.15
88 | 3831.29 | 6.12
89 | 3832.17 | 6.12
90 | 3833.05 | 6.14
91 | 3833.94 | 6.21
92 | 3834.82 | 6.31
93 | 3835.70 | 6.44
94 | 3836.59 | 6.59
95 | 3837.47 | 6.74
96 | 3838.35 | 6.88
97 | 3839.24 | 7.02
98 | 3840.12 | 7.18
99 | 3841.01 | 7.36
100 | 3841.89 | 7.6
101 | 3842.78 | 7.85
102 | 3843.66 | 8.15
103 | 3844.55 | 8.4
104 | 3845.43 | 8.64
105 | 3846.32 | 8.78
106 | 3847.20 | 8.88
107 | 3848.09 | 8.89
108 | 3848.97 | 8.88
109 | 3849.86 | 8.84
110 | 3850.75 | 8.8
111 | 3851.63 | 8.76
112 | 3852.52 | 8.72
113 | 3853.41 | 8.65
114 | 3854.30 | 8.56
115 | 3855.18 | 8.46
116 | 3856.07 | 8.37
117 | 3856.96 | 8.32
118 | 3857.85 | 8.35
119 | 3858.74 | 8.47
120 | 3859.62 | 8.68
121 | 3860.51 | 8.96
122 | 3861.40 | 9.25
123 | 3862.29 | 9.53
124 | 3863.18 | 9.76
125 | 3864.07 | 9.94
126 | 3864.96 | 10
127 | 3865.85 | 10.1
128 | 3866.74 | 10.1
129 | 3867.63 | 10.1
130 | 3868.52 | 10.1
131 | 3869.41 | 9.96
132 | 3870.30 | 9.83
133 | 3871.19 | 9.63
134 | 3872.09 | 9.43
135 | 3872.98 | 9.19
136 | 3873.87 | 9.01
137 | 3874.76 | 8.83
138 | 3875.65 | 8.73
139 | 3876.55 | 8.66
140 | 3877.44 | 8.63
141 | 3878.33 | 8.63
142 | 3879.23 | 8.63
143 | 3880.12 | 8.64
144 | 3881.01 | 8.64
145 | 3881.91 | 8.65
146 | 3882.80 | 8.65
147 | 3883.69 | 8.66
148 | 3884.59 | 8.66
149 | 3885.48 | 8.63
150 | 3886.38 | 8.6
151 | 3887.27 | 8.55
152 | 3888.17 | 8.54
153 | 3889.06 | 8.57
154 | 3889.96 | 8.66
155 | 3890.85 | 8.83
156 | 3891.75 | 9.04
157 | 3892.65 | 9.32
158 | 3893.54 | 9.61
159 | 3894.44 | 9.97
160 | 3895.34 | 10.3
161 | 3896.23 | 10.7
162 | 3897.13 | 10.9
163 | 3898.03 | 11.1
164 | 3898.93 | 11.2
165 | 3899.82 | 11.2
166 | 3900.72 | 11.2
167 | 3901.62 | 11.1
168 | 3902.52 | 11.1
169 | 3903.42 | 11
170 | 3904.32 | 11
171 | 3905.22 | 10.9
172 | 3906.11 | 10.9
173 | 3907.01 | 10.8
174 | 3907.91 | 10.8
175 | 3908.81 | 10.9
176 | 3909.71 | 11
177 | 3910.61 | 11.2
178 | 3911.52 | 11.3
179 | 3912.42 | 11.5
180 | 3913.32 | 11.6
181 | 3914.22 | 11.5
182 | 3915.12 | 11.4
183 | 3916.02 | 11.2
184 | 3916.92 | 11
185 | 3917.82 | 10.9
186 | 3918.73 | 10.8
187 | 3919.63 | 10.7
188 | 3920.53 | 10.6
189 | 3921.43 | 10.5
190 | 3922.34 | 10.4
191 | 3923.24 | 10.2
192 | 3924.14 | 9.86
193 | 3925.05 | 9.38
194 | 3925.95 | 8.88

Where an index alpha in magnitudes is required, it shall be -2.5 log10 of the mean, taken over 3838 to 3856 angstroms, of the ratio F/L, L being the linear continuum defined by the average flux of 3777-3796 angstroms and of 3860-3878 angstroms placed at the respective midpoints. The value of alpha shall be 0.17 mag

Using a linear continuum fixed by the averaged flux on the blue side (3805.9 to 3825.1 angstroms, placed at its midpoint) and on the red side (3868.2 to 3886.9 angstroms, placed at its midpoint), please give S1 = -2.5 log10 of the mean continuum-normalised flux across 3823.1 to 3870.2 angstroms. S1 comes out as 0.130 mag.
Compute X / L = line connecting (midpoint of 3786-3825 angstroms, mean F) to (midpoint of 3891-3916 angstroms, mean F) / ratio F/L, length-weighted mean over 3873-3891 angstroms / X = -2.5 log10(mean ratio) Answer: 0.20 mag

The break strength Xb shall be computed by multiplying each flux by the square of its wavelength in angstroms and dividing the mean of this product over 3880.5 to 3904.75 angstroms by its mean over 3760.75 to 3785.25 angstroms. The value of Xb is 1.07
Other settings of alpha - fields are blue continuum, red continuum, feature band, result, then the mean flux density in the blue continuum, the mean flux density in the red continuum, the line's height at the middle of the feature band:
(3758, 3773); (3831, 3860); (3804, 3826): -0.13 mag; 8.78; 7.83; 8.2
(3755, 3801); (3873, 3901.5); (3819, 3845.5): 0.31 mag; 9.47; 9.31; 9.39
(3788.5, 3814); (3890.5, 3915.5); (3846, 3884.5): 0.15 mag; 9.58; 10.8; 10.3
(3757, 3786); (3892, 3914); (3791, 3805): 0.11 mag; 9.63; 10.8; 9.88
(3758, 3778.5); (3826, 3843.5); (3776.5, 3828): -0.19 mag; 9.2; 6.68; 7.91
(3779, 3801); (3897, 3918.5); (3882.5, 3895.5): 0.21 mag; 9.74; 11.1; 10.9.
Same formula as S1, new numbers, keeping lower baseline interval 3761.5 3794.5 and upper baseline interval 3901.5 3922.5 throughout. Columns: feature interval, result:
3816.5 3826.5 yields 0.28 mag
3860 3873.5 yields 0.09 mag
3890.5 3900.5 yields 0.06 mag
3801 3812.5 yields -0.02 mag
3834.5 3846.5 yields 0.36 mag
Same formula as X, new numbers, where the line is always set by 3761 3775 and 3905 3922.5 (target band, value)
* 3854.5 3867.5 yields 0.12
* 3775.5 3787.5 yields -0.18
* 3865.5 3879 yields 0.11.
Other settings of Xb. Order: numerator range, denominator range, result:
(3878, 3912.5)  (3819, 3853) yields 1.37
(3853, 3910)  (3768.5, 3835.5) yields 1.10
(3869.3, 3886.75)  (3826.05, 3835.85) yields 1.44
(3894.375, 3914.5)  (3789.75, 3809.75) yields 1.24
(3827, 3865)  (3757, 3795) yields 0.85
